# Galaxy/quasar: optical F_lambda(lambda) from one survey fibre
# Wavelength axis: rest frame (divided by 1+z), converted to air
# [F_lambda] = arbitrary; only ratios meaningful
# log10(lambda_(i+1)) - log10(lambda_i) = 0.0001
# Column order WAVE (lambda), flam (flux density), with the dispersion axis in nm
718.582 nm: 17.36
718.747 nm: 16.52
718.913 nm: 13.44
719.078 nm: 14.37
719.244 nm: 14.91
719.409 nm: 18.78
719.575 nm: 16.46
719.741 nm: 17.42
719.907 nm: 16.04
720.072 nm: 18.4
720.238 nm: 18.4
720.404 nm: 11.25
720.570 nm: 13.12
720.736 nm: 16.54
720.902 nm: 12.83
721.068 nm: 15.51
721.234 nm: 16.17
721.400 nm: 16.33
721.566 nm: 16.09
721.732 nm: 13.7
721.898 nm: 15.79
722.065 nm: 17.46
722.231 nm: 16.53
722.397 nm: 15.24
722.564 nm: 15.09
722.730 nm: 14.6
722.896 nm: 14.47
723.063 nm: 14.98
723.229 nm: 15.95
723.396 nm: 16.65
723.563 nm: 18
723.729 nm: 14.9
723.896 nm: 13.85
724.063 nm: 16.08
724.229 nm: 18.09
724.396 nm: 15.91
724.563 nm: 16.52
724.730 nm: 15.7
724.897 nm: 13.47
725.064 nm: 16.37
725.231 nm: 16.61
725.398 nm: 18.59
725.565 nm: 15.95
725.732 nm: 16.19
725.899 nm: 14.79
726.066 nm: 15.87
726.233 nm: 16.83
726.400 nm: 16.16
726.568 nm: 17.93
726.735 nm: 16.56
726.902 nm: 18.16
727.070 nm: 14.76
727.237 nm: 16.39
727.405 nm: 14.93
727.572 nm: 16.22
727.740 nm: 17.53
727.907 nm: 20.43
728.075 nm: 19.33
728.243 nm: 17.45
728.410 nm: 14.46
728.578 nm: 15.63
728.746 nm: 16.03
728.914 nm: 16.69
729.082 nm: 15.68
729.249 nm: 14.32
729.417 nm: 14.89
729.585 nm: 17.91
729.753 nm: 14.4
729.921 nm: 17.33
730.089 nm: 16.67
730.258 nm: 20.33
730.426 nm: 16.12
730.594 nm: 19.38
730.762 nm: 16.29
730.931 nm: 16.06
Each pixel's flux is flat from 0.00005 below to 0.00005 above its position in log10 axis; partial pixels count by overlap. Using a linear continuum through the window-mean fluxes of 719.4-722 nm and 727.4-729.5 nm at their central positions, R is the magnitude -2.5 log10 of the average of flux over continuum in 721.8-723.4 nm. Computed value 0.021 mag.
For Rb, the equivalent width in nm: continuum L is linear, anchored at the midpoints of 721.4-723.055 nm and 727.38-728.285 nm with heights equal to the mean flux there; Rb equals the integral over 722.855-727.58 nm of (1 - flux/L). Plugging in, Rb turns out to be 0.17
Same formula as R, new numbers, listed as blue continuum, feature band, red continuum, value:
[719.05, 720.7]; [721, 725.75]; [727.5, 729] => 0.037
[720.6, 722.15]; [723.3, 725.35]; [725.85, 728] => 0.006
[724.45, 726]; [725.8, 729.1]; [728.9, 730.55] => -0.023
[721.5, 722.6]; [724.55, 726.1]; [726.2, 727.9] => 0.026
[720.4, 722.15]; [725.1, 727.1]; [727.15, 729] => -0.016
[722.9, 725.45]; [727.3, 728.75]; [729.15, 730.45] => -0.037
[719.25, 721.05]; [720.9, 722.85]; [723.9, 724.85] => 0.030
